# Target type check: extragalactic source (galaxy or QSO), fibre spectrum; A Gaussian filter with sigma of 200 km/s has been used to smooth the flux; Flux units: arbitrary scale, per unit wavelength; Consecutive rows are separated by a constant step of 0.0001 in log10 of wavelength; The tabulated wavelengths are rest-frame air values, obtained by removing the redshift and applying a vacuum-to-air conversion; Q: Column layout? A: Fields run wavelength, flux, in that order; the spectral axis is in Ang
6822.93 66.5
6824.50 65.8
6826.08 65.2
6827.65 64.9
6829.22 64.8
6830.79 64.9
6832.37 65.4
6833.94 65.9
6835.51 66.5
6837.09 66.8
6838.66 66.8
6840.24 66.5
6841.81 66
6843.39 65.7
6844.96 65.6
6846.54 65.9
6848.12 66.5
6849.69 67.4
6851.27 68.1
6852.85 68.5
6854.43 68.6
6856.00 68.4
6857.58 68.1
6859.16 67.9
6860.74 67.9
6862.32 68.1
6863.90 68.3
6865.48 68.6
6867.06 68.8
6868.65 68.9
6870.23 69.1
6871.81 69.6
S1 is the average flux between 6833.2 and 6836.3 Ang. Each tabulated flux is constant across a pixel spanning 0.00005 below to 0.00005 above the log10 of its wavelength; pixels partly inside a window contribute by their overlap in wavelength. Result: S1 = 66.2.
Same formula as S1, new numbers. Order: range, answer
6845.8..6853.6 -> 67.3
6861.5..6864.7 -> 68.2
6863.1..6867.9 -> 68.5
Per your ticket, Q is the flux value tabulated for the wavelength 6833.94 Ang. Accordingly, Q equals 65.9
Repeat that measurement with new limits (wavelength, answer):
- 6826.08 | 65.2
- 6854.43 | 68.6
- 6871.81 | 69.6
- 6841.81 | 66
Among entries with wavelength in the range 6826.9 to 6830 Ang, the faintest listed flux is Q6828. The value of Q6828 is 64.8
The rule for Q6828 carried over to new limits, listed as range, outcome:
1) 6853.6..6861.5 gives 67.9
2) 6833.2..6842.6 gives 65.9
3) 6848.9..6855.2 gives 67.4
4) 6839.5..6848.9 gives 65.6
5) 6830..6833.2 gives 64.9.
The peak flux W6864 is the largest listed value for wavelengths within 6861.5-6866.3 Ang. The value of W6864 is 68.6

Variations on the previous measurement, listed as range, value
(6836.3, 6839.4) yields 66.8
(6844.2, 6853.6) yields 68.5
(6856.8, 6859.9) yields 68.1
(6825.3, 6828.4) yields 65.2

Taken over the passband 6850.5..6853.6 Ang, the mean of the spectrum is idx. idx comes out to 68.2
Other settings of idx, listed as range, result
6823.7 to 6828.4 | 65.2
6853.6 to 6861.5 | 68.2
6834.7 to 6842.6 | 66.5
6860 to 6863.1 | 68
